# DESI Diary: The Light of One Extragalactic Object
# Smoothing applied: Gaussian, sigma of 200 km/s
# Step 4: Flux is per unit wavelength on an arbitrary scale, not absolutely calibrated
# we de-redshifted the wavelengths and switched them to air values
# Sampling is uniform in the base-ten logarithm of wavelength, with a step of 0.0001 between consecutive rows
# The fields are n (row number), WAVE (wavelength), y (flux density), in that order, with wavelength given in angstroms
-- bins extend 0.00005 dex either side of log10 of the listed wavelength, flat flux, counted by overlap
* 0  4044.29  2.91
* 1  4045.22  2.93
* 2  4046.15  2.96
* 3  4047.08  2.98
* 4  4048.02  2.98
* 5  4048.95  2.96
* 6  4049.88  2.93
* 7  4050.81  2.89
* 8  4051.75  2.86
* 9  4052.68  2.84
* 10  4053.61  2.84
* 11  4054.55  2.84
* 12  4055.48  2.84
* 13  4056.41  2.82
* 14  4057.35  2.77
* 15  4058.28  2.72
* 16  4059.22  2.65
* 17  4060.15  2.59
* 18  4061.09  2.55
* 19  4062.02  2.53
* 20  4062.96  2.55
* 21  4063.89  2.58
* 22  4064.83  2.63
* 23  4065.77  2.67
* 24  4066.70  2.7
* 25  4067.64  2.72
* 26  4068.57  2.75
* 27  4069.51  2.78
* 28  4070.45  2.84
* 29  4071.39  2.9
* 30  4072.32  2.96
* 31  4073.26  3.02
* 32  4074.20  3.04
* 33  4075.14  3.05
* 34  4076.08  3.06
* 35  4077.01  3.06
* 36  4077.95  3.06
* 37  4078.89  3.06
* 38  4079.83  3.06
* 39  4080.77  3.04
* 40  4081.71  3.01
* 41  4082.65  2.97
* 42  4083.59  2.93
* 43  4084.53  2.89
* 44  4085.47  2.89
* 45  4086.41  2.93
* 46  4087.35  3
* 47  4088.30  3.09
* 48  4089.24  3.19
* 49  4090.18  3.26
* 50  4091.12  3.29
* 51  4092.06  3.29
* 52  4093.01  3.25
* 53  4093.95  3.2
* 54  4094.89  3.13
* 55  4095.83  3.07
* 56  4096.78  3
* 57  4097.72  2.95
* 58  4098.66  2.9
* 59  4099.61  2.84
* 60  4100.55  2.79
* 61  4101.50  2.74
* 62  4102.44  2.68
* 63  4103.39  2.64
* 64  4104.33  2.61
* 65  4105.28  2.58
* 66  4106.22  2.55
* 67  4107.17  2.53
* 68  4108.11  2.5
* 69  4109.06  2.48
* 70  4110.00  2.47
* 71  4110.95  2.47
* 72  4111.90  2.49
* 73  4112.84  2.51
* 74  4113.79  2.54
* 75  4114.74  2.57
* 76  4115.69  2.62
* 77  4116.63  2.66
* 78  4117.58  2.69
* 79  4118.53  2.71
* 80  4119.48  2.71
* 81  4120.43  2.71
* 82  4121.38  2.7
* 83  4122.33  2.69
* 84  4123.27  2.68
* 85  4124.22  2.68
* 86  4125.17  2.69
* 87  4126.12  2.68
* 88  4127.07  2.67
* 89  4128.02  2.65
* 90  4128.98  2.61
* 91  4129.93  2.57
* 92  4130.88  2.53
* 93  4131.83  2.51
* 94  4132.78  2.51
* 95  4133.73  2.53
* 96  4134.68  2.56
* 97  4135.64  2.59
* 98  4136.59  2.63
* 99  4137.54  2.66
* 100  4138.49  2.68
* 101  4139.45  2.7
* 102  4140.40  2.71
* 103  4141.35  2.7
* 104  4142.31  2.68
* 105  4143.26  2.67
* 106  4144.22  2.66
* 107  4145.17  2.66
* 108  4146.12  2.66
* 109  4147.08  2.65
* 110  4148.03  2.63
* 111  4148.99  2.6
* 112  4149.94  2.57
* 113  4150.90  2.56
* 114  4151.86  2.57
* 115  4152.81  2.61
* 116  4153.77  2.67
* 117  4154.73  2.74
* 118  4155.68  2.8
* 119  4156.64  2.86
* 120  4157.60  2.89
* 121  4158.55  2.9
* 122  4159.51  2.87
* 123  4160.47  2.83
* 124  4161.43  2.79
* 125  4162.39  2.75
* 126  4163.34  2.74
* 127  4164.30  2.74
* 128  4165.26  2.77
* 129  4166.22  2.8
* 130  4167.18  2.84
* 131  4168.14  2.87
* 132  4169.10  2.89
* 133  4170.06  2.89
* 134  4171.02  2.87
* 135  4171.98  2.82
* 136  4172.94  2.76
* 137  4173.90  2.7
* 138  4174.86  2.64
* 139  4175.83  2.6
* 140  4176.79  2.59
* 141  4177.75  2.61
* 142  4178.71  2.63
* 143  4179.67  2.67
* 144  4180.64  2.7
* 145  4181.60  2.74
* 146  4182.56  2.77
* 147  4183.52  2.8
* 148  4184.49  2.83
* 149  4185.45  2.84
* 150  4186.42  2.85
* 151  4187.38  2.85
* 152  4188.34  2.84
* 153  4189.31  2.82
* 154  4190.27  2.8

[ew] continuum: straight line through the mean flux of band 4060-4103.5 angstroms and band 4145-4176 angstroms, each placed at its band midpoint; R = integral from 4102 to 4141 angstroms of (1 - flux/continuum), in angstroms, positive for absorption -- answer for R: 3.08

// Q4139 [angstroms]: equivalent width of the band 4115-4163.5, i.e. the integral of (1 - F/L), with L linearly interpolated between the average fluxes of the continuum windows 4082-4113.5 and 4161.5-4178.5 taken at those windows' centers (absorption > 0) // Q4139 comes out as 2.1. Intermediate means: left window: 2.85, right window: 2.76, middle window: 2.67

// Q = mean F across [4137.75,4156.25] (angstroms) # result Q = 2.66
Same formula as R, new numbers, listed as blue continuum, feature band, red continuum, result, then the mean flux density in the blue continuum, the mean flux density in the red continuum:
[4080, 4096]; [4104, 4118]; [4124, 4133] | 1.3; 3.08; 2.61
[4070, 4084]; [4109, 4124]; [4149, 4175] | 1.5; 3.01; 2.77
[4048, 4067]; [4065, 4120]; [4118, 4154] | -3.1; 2.75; 2.64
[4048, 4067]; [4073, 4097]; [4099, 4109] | -3.5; 2.75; 2.64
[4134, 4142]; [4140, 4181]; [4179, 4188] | -0.2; 2.65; 2.78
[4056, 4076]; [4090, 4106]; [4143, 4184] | -1.1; 2.76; 2.73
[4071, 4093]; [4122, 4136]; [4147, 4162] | 1.1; 3.05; 2.72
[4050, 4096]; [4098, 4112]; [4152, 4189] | 1.2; 2.91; 2.77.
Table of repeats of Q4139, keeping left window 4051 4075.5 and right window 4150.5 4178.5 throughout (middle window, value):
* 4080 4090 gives -0.9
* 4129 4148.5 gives 1.0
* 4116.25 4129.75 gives 0.4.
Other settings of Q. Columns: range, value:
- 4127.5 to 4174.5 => 2.7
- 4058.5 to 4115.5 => 2.83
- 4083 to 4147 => 2.74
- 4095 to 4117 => 2.67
